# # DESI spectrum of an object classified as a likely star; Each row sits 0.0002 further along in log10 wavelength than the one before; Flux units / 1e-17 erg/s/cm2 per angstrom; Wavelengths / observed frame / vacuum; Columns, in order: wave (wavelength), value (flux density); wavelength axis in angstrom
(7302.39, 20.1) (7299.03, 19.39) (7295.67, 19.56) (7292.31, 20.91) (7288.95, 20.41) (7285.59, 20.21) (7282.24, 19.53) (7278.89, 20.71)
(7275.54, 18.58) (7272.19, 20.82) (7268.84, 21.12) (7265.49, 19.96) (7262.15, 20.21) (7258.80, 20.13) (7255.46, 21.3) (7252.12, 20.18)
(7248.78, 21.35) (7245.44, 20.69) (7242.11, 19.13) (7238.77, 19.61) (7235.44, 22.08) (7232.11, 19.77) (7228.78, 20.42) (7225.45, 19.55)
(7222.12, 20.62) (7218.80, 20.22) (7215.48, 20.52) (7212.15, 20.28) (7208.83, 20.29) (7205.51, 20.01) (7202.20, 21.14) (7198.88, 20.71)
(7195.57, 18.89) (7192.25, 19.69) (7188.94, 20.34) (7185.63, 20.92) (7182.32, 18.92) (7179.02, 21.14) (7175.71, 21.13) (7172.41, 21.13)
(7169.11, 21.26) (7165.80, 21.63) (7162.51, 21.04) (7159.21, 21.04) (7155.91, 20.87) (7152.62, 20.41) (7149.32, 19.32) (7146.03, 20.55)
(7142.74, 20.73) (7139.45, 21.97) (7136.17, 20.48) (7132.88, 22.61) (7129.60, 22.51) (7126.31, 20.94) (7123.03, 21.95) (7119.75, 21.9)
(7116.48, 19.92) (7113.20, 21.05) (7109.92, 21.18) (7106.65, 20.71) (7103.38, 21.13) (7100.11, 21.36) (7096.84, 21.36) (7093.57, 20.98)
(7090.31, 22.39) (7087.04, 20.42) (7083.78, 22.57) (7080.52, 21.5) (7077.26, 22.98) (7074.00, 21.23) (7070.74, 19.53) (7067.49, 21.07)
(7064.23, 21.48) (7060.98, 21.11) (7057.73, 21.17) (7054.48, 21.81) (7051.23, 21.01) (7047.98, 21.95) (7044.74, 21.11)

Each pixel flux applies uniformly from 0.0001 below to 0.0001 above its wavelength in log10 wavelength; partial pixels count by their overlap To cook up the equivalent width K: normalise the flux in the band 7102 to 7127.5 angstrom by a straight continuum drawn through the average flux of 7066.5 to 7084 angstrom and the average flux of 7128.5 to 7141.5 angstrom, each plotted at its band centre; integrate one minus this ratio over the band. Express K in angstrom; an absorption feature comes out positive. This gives 0.7 angstrom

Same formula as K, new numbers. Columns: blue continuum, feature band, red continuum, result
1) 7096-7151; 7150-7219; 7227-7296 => 0.83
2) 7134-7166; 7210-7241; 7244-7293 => 0.33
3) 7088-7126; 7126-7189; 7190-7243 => -0.61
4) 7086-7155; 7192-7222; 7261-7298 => 0.54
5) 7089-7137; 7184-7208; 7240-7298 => 0.62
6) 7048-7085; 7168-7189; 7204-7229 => -0.18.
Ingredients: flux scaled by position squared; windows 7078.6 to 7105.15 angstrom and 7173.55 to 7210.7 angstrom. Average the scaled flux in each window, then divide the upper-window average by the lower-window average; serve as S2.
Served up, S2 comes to 1.0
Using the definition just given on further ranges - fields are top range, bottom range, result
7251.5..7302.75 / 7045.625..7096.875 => 1.00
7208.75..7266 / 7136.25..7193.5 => 1.00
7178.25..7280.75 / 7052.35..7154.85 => 0.99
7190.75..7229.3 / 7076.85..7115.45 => 0.97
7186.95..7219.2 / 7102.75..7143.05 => 0.97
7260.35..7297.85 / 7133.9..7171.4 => 1.00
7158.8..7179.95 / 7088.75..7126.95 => 1.02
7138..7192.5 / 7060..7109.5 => 0.99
